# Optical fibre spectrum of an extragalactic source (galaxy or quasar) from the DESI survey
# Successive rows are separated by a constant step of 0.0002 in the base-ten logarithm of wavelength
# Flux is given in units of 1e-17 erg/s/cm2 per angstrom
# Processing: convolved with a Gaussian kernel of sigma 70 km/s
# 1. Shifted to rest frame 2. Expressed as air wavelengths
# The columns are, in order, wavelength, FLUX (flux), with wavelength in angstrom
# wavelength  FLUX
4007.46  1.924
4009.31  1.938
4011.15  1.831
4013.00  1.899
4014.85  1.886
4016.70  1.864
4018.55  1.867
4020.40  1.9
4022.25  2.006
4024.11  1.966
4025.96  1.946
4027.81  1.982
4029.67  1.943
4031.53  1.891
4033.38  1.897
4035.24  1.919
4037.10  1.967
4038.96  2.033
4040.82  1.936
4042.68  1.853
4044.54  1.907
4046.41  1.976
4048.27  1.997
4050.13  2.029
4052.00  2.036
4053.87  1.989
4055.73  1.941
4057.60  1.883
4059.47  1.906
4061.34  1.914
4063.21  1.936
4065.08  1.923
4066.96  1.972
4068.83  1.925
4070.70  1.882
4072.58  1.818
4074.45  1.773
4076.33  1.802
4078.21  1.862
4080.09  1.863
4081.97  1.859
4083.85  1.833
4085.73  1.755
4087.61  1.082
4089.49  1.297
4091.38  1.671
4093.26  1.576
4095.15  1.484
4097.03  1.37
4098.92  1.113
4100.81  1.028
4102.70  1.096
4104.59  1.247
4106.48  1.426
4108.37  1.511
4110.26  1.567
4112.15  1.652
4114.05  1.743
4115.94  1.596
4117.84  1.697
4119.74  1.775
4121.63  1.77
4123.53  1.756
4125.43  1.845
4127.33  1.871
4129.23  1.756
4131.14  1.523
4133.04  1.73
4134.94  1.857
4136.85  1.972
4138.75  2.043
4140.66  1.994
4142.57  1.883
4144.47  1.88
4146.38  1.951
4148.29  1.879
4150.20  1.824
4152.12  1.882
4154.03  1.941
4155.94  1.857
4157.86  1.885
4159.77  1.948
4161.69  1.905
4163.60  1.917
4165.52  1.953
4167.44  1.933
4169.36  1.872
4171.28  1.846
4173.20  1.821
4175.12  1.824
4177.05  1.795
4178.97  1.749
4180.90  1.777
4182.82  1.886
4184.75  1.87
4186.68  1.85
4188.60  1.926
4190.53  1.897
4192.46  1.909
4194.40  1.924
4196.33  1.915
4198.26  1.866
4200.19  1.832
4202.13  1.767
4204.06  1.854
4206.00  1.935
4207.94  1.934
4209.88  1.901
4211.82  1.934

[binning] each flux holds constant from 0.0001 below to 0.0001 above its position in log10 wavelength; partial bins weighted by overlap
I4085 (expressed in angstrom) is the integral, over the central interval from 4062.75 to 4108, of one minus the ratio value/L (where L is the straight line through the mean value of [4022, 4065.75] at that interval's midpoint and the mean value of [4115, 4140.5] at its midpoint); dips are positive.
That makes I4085 6.5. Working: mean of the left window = 1.95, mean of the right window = 1.79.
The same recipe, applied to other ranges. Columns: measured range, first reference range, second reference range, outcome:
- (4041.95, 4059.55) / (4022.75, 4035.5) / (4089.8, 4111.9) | -1.86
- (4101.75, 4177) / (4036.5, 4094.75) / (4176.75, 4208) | 2.96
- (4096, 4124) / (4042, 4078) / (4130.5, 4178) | 6.07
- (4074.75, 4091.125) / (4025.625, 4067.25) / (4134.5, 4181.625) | 2.16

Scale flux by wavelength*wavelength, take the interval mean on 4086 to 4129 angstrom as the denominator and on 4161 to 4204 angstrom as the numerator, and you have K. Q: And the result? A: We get 1.27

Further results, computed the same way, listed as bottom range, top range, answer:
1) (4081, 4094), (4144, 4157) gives 1.23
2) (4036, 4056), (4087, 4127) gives 0.79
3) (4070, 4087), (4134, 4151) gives 1.09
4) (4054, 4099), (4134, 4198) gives 1.13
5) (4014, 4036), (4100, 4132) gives 0.86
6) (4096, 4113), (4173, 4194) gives 1.44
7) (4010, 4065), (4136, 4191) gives 1.04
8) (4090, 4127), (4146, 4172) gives 1.27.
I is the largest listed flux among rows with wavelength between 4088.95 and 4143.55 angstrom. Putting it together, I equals 2.043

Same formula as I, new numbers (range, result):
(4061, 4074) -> 1.972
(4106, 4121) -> 1.775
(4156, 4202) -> 1.953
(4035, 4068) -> 2.036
